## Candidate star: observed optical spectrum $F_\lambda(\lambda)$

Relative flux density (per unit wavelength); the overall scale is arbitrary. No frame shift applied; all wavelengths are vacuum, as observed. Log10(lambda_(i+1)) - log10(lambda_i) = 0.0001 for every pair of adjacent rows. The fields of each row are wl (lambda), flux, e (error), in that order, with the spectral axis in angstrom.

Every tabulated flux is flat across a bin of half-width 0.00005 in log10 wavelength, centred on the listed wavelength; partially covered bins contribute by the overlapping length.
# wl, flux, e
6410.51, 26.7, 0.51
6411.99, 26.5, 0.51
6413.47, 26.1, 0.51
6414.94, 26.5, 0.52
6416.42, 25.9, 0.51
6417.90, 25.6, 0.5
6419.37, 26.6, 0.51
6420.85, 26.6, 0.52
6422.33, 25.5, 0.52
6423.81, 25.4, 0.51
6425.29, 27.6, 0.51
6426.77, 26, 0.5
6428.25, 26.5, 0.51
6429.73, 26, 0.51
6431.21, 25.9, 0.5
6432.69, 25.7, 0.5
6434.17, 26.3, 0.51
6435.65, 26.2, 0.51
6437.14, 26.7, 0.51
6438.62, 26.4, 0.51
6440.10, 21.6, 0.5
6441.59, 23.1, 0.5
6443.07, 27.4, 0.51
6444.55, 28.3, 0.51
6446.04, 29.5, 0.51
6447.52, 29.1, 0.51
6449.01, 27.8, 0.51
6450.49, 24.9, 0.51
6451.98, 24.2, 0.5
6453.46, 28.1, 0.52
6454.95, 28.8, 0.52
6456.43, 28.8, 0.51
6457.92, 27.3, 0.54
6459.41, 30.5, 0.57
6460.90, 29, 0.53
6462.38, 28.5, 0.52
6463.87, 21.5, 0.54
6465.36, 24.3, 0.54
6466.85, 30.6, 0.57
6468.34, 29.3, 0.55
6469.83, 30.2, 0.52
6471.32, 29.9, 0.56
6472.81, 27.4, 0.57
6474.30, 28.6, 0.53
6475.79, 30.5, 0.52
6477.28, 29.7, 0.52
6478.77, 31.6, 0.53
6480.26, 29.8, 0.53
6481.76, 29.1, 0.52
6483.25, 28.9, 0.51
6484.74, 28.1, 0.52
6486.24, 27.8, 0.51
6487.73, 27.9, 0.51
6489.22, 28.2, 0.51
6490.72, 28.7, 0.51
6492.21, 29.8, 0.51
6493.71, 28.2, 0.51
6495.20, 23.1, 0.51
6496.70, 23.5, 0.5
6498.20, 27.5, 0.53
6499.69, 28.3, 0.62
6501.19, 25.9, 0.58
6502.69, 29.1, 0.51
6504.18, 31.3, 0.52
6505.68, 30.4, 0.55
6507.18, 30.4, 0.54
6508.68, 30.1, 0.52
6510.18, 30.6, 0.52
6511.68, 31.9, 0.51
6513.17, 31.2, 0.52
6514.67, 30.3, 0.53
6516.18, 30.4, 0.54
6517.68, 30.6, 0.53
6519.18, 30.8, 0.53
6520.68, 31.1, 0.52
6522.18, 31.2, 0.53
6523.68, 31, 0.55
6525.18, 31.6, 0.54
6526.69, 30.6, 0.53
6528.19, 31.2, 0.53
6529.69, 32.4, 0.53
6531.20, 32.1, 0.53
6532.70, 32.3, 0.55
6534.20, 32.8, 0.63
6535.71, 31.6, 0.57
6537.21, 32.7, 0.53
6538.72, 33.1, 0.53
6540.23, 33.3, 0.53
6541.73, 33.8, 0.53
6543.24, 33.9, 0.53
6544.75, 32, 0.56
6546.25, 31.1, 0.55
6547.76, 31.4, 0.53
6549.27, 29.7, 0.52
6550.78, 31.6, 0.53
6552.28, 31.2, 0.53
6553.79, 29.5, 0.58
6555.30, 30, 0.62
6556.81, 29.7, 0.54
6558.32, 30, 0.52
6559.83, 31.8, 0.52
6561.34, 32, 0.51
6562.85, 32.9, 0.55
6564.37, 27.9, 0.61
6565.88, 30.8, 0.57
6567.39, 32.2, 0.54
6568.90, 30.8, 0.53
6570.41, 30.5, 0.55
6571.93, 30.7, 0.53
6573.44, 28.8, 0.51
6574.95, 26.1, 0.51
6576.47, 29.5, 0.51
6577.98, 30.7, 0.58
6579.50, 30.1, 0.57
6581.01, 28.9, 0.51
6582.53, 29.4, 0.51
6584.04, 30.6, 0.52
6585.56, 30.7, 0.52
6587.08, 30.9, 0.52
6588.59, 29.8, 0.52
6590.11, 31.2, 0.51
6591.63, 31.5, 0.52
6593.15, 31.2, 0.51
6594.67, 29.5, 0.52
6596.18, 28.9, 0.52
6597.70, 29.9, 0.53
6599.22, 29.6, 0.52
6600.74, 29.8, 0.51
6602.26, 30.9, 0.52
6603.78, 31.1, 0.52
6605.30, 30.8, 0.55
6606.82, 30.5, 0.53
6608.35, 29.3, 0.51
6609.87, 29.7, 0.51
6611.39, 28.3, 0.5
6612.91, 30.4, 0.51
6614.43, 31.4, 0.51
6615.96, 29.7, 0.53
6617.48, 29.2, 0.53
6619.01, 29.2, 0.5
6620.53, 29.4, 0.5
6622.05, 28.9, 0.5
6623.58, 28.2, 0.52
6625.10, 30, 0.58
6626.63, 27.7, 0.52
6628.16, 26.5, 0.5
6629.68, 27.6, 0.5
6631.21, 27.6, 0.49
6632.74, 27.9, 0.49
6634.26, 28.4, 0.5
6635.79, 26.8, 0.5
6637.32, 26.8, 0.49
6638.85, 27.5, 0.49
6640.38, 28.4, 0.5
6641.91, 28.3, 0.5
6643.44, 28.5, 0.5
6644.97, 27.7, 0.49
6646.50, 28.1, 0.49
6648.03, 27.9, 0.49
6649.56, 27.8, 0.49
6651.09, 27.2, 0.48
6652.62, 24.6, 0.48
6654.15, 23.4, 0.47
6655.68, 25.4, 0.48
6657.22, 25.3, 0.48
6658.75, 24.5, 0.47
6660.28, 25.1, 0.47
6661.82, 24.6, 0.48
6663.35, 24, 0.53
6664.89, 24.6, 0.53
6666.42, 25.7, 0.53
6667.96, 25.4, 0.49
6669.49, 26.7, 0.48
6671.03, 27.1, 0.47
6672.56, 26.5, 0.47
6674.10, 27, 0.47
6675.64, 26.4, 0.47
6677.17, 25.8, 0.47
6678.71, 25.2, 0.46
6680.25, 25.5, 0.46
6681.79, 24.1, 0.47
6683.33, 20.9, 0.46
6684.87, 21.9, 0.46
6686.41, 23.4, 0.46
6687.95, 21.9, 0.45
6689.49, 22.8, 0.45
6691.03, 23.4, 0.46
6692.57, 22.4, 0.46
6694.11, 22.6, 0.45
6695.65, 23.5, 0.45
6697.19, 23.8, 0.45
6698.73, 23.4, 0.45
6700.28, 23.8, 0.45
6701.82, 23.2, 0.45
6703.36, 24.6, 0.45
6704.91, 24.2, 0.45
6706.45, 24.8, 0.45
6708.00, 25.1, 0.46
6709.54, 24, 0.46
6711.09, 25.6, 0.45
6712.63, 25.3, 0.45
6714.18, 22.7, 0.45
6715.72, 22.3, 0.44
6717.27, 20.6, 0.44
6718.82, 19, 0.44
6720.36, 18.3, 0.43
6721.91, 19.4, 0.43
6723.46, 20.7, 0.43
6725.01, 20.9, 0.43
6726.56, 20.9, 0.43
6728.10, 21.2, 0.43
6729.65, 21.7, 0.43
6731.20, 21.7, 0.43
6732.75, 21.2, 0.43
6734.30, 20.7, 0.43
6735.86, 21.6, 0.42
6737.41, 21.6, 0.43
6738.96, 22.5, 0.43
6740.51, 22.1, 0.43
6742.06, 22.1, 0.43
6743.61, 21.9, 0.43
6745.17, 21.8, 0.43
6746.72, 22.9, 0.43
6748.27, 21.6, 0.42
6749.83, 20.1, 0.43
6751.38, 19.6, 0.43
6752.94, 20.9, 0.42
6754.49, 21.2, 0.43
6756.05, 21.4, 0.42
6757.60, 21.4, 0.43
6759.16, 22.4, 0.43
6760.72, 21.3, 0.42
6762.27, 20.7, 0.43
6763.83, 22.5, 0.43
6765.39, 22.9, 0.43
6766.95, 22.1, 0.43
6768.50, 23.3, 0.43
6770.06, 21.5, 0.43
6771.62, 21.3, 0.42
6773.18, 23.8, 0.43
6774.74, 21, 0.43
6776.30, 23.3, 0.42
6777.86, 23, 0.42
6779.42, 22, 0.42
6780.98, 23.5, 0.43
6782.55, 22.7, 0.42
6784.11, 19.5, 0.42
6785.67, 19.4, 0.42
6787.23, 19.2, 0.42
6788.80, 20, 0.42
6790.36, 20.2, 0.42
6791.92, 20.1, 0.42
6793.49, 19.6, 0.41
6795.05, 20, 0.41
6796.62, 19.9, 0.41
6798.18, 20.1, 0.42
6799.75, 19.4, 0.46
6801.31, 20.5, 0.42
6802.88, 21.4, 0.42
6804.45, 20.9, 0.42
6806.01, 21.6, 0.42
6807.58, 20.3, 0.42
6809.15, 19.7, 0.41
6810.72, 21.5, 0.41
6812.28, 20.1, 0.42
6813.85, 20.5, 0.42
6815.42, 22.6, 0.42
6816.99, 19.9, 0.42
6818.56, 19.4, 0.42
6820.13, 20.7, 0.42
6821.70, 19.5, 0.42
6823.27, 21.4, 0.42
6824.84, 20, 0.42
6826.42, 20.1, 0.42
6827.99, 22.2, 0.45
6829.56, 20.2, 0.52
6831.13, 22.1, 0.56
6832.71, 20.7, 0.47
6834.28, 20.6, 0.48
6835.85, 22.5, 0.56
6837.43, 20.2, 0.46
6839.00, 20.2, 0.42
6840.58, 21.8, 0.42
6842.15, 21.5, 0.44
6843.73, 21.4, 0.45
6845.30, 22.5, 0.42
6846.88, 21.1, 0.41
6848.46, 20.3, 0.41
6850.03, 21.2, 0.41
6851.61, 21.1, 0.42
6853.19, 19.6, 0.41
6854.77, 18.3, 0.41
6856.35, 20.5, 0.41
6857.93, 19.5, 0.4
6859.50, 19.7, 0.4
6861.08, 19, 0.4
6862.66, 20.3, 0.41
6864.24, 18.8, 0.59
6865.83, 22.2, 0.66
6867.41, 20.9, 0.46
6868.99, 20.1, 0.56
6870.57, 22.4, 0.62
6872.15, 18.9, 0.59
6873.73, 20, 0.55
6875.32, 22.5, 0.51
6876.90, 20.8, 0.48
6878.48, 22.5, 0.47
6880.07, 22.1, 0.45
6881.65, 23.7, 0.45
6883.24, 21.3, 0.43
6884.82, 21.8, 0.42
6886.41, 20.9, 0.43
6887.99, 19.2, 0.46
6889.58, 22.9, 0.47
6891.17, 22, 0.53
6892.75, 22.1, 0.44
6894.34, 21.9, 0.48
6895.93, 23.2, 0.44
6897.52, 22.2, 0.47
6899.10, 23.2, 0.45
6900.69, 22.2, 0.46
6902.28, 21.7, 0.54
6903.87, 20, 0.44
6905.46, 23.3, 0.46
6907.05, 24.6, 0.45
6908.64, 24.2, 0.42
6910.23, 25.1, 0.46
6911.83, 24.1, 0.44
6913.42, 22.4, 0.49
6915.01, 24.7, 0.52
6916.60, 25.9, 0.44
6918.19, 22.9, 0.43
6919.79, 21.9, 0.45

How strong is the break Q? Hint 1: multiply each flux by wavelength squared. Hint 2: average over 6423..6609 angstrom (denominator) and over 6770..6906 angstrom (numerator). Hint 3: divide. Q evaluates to 0.79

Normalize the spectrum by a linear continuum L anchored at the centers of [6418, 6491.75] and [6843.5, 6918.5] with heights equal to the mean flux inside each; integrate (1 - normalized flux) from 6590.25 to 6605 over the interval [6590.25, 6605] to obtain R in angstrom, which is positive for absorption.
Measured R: -2.8 angstrom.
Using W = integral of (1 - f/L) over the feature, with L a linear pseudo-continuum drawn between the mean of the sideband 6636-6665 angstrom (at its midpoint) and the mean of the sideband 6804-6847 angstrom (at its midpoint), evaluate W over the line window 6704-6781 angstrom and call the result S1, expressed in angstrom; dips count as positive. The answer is 5.0 angstrom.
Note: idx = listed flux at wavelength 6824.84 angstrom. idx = 20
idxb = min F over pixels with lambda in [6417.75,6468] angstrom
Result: 21.5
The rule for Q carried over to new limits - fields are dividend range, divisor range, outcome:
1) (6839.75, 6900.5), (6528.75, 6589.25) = 0.75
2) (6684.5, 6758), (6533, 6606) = 0.75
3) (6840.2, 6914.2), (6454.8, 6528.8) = 0.83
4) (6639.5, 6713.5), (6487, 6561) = 0.86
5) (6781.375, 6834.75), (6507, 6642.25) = 0.73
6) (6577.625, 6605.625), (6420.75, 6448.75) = 1.21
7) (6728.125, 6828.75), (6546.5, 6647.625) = 0.75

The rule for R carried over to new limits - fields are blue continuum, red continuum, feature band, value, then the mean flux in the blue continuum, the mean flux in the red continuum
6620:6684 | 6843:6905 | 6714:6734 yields 3.3 angstrom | 26.5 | 21.1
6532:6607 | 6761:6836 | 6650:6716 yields 3.8 angstrom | 30.8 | 21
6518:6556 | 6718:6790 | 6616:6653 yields -1.3 angstrom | 31.7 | 21.4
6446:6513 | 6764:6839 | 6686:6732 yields 1.1 angstrom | 28.4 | 21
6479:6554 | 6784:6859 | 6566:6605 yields -2.9 angstrom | 30.3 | 20.5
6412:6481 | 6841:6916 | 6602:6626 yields -4.5 angstrom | 27.2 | 21.6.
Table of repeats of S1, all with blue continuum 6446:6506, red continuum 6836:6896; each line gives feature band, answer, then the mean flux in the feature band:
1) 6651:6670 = -0.19 angstrom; 25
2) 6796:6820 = 1.67 angstrom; 20.5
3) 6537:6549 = -2.50 angstrom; 32.5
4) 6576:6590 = -2.10 angstrom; 30.1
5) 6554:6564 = -1.59 angstrom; 30.8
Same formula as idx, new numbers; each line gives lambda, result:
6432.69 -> 25.7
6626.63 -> 27.7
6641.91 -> 28.3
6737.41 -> 21.6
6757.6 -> 21.4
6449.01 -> 27.8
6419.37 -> 26.6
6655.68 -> 25.4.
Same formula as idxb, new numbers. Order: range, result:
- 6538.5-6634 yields 26.1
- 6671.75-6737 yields 18.3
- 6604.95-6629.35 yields 26.5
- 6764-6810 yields 19.2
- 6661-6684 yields 20.9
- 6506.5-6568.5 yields 27.9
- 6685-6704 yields 21.9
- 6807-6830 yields 19.4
